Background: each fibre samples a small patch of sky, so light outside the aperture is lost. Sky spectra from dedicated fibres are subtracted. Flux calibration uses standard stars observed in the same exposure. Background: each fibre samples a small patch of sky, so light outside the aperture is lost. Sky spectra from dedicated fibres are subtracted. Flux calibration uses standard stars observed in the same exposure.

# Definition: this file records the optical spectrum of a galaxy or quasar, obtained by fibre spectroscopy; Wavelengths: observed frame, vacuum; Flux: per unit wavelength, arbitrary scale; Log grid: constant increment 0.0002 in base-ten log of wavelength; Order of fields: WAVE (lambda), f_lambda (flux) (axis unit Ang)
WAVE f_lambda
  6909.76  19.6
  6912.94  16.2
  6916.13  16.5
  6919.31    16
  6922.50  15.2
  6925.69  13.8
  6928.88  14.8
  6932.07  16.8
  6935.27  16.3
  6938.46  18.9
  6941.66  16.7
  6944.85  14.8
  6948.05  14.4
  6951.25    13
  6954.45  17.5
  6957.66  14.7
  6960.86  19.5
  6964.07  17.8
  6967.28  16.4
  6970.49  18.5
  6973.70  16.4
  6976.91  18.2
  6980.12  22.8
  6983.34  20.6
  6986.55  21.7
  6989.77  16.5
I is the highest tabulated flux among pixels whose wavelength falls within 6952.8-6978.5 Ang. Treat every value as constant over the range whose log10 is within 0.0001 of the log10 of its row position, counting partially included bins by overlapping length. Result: 19.5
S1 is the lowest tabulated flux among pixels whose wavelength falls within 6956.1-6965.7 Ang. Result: 14.7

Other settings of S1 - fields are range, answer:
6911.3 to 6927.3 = 13.8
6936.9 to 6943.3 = 16.7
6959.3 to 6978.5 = 16.4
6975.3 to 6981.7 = 18.2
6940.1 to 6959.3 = 13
